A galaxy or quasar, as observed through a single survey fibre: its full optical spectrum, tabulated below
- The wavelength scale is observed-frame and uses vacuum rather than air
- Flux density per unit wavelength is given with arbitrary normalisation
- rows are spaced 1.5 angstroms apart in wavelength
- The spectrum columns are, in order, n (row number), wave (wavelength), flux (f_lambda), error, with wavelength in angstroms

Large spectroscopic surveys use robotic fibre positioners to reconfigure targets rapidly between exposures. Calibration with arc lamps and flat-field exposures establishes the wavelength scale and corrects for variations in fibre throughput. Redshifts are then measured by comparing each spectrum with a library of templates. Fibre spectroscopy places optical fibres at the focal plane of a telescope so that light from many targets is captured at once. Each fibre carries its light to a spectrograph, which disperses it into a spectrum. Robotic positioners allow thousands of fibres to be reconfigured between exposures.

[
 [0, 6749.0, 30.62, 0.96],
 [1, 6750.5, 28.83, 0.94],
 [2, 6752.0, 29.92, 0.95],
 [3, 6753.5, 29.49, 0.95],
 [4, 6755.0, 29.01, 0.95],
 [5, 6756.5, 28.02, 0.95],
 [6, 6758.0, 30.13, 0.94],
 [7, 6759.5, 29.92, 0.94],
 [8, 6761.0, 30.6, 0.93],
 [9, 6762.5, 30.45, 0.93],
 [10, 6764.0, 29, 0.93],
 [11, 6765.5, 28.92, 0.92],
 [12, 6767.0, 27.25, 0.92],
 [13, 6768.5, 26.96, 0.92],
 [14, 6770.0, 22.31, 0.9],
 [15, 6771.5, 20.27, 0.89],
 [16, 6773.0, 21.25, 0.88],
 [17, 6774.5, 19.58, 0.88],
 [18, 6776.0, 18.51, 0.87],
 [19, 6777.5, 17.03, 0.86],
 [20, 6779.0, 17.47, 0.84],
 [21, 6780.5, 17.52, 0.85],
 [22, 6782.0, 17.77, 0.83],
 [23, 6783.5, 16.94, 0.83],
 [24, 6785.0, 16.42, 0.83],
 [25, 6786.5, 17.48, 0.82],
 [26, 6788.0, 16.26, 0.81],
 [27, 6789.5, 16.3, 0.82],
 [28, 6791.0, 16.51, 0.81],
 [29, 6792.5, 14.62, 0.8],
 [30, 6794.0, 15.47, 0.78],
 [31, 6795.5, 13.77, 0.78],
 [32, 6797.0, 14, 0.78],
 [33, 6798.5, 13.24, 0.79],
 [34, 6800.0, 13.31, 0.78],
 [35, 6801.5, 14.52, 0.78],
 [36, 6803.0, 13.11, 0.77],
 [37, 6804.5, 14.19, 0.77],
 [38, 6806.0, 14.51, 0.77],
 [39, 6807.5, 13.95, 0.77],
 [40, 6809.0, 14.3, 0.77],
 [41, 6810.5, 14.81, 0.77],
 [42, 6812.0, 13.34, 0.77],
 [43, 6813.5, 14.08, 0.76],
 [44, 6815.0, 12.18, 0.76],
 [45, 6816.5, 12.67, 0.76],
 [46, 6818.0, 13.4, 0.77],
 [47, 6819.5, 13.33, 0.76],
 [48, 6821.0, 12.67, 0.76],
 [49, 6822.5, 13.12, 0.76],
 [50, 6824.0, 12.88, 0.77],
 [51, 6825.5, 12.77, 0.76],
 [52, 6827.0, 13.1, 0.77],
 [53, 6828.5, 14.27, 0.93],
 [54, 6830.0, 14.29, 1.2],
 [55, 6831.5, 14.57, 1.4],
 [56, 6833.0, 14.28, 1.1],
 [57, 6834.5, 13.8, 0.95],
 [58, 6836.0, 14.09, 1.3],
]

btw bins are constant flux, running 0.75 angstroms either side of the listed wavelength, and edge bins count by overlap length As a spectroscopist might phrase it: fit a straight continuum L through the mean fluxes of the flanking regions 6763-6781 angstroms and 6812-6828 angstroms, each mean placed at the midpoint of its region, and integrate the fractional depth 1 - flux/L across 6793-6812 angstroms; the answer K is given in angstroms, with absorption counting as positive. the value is 2.7 angstroms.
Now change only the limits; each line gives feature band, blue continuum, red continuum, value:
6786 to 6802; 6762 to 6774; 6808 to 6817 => 3.1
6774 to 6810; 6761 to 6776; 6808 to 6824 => 6.6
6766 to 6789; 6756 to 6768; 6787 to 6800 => 2.8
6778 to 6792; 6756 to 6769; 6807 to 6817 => 3.2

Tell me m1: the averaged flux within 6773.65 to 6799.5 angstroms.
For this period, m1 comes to 16.4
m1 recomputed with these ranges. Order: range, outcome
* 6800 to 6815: 14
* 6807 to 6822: 13.5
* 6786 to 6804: 14.8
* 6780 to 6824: 14.6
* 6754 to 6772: 27.9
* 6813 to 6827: 13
